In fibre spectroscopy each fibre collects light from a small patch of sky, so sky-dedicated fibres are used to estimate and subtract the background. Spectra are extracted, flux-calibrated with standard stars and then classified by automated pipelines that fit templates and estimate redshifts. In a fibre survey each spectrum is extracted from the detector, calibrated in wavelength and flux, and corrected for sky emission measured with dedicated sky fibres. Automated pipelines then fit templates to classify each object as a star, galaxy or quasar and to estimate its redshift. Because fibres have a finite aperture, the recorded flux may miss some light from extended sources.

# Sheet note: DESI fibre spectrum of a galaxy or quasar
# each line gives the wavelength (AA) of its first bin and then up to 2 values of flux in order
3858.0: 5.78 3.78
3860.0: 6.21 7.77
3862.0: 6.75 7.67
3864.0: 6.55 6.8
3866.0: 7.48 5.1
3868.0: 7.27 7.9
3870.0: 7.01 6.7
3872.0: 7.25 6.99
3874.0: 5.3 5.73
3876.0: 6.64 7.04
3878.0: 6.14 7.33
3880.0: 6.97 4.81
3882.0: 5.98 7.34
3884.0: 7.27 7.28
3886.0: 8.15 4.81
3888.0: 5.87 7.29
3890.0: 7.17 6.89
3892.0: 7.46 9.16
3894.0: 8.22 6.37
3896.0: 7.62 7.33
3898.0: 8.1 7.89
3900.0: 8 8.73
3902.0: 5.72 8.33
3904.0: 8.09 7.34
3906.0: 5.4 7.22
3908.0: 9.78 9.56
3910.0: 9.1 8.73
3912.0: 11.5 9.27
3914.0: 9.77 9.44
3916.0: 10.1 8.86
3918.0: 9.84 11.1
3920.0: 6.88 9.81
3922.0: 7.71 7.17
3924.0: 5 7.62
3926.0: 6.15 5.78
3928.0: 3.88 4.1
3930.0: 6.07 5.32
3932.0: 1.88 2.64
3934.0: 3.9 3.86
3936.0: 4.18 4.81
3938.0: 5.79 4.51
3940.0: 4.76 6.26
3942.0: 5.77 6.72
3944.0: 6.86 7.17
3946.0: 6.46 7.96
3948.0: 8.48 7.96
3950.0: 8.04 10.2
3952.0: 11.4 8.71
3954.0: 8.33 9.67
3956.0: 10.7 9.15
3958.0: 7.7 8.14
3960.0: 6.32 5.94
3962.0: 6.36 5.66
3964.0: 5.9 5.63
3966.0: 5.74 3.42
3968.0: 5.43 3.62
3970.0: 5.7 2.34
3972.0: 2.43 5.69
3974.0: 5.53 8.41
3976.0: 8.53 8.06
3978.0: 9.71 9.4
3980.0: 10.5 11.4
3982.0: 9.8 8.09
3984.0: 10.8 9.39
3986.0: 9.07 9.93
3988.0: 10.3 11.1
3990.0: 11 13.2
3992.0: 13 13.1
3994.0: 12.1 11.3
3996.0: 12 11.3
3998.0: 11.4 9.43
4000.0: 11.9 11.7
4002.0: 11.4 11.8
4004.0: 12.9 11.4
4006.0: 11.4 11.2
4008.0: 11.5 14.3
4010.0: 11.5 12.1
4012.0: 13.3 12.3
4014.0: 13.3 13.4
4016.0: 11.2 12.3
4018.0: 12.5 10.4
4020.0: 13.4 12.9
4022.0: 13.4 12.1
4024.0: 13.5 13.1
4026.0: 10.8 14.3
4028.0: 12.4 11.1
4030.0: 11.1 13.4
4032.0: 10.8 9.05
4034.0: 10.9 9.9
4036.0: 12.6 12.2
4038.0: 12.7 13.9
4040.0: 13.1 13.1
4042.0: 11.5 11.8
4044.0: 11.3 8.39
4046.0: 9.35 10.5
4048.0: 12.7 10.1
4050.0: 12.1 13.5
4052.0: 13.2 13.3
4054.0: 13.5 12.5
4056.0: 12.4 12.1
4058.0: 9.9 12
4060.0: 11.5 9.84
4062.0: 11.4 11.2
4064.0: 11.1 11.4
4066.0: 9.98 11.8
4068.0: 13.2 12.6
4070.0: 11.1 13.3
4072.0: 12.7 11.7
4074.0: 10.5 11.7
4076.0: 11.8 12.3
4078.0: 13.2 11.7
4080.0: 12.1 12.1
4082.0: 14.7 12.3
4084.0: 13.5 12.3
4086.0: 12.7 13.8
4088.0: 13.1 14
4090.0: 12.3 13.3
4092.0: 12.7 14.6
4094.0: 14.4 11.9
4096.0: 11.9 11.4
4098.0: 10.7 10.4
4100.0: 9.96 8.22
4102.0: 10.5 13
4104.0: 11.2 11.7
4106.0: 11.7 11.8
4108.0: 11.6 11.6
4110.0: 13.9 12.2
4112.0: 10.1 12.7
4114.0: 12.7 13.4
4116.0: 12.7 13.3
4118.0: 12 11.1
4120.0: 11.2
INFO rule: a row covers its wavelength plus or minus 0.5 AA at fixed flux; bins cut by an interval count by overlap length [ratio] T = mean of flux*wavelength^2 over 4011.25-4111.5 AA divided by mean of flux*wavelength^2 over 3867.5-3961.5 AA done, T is 1.8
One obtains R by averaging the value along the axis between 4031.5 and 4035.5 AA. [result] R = 10.2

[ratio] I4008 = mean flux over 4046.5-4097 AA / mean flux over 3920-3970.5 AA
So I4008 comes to 1.9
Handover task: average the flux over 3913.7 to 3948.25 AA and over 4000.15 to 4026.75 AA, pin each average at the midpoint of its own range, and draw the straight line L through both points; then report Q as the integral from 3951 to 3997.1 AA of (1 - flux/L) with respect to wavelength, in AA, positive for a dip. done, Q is 5.07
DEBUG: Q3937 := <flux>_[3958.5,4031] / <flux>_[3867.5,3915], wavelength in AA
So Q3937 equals 1.35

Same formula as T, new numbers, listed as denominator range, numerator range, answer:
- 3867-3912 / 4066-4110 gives 1.84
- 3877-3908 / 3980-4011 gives 1.66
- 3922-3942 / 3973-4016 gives 2.26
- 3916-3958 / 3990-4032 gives 1.83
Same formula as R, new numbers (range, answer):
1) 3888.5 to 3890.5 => 7.23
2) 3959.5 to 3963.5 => 6.07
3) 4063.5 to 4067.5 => 11.1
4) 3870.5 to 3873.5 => 6.98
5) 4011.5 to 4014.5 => 13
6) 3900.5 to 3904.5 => 7.72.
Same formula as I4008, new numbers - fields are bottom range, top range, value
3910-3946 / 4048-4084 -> 1.80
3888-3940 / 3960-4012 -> 1.30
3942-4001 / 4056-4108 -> 1.41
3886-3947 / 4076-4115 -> 1.74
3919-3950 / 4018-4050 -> 1.98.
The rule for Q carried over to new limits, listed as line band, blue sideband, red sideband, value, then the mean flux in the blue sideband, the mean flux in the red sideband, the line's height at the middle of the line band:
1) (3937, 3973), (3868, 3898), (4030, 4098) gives 9.1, 6.92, 12.1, 8.97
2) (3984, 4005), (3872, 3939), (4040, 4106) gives -3.7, 7.04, 11.9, 9.65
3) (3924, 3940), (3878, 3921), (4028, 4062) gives 7.4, 7.91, 11.7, 8.75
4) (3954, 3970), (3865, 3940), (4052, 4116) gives 3.7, 6.99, 12.1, 8.66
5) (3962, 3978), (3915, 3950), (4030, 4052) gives 5.0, 6.4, 11.6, 8.2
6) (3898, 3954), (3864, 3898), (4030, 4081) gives 5.8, 6.88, 11.8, 8.14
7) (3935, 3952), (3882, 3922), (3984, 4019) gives 5.2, 8.09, 11.7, 9.6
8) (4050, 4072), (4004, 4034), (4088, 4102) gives 0.2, 12.2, 12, 12.1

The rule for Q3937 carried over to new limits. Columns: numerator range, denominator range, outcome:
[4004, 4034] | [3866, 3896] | 1.78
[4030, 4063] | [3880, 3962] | 1.60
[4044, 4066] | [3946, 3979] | 1.61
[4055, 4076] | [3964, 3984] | 1.68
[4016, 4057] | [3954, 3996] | 1.44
